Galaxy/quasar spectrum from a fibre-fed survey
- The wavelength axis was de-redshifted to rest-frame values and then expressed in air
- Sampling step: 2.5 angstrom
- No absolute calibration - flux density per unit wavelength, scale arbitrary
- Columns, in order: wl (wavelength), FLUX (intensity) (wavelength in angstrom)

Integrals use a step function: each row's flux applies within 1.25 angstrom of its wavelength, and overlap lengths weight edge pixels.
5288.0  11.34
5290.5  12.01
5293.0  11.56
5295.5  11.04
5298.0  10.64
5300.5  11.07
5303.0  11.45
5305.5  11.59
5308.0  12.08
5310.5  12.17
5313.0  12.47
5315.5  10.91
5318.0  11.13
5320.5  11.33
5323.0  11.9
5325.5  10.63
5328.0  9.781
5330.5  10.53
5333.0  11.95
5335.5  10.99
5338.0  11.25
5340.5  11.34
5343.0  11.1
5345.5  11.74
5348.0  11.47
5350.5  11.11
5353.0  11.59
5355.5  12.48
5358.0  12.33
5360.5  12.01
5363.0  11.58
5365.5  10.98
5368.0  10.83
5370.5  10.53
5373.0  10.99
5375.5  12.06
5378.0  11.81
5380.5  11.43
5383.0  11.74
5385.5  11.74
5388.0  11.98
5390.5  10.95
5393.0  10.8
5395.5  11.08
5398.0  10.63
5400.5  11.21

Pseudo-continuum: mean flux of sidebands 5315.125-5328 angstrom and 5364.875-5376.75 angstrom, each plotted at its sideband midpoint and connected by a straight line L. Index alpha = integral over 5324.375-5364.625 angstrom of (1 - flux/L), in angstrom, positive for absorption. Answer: -1.1 angstrom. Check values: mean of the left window 11.1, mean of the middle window 11.4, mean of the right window 11.1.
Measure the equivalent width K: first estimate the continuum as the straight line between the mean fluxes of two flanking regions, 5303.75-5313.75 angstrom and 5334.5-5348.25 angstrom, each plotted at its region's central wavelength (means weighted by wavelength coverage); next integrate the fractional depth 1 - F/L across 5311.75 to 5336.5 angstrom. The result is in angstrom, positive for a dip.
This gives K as 1.1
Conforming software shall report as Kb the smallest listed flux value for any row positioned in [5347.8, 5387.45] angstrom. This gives 10.53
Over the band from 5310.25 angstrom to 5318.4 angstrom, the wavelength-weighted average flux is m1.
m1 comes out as 11.7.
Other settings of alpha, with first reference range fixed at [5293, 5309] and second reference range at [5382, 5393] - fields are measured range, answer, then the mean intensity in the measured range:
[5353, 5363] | -0.6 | 12.1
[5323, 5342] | 0.7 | 11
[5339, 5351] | 0.1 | 11.4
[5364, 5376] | 0.5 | 11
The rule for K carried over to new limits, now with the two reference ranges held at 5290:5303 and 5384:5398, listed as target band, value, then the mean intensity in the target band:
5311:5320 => -0.2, 11.5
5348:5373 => -0.5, 11.5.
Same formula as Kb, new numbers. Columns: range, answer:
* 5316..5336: 9.781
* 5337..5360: 11.1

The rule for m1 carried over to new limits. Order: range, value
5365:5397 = 11.3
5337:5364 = 11.6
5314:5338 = 11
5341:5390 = 11.5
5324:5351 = 11.1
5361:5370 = 11.2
